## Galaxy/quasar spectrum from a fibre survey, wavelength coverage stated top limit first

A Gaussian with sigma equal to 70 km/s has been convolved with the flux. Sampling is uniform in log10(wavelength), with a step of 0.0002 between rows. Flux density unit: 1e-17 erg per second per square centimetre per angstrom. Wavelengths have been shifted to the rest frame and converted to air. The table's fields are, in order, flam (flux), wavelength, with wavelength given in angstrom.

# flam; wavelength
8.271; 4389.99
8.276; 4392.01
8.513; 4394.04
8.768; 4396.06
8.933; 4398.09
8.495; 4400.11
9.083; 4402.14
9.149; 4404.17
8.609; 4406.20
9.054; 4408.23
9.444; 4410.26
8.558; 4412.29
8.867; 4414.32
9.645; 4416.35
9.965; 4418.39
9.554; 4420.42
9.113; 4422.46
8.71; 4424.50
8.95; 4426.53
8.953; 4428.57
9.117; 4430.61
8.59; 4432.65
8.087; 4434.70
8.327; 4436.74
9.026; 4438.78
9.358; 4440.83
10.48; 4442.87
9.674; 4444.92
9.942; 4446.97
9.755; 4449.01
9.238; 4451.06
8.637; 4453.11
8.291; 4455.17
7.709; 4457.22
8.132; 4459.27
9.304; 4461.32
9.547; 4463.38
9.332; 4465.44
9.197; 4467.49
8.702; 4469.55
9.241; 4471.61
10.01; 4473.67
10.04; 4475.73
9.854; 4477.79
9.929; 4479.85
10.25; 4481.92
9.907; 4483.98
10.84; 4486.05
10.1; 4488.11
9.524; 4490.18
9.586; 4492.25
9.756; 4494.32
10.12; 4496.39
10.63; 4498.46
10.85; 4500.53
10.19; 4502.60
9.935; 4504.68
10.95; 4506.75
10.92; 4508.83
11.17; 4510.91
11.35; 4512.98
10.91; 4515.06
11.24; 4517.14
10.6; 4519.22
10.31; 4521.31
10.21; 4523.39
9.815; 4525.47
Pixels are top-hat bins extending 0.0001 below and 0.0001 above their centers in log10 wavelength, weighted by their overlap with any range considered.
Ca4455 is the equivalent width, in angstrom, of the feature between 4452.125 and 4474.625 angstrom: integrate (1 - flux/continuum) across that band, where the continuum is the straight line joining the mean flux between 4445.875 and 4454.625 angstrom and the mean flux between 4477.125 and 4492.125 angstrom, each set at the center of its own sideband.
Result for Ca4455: 1.6 angstrom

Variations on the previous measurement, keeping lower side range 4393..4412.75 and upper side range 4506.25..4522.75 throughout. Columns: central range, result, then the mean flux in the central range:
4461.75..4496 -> 1.7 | 9.74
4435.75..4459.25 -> 1.4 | 9.09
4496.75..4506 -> 0.2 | 10.4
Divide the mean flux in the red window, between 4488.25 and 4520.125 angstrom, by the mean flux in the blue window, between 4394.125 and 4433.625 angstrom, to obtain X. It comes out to 1.16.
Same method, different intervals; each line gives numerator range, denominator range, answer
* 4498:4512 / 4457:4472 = 1.19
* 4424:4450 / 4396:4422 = 1.01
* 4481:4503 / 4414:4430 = 1.10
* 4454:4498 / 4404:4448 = 1.04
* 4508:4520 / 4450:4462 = 1.29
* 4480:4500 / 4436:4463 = 1.11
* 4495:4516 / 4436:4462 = 1.18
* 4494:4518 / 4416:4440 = 1.19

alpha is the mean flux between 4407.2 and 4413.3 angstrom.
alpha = 9.02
